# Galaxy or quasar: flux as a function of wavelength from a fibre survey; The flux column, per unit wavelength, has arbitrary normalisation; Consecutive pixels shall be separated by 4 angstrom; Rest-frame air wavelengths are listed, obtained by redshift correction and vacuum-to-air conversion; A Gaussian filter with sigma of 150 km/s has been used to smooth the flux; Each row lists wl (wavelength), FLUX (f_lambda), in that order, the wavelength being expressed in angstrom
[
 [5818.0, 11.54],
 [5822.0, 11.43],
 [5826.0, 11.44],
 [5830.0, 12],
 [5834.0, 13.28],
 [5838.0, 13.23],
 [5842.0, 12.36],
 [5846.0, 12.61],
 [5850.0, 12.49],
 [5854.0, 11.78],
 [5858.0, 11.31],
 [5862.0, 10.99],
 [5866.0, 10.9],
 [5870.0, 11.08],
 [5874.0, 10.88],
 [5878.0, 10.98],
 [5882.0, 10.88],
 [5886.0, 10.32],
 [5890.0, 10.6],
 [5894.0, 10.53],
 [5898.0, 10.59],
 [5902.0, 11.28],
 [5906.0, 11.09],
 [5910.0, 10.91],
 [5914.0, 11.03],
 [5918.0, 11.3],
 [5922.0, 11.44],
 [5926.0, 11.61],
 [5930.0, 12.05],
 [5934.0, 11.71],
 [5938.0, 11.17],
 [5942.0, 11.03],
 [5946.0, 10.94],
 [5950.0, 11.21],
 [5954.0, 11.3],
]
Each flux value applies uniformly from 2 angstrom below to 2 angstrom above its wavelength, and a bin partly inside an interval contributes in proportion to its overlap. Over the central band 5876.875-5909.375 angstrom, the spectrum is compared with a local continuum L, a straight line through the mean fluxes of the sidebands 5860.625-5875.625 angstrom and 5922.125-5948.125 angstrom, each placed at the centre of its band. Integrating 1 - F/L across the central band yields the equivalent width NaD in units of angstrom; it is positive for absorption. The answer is 1.0 angstrom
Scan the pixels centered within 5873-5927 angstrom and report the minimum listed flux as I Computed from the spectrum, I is 10.32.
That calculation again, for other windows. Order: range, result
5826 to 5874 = 10.88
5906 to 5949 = 10.91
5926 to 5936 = 11.61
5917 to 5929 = 11.3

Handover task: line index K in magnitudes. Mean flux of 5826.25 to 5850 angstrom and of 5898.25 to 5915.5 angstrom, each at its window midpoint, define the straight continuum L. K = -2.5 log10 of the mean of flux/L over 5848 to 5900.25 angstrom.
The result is 0.07 mag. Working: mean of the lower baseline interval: 12.6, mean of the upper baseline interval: 11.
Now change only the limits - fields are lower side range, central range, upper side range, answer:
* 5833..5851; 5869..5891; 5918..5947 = 0.14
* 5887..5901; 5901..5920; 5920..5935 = 0.00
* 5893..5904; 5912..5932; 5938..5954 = -0.05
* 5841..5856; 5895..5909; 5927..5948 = 0.08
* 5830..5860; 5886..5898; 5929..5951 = 0.13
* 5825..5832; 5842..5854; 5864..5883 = -0.09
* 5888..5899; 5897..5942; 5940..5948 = -0.05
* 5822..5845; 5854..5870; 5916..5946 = 0.09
